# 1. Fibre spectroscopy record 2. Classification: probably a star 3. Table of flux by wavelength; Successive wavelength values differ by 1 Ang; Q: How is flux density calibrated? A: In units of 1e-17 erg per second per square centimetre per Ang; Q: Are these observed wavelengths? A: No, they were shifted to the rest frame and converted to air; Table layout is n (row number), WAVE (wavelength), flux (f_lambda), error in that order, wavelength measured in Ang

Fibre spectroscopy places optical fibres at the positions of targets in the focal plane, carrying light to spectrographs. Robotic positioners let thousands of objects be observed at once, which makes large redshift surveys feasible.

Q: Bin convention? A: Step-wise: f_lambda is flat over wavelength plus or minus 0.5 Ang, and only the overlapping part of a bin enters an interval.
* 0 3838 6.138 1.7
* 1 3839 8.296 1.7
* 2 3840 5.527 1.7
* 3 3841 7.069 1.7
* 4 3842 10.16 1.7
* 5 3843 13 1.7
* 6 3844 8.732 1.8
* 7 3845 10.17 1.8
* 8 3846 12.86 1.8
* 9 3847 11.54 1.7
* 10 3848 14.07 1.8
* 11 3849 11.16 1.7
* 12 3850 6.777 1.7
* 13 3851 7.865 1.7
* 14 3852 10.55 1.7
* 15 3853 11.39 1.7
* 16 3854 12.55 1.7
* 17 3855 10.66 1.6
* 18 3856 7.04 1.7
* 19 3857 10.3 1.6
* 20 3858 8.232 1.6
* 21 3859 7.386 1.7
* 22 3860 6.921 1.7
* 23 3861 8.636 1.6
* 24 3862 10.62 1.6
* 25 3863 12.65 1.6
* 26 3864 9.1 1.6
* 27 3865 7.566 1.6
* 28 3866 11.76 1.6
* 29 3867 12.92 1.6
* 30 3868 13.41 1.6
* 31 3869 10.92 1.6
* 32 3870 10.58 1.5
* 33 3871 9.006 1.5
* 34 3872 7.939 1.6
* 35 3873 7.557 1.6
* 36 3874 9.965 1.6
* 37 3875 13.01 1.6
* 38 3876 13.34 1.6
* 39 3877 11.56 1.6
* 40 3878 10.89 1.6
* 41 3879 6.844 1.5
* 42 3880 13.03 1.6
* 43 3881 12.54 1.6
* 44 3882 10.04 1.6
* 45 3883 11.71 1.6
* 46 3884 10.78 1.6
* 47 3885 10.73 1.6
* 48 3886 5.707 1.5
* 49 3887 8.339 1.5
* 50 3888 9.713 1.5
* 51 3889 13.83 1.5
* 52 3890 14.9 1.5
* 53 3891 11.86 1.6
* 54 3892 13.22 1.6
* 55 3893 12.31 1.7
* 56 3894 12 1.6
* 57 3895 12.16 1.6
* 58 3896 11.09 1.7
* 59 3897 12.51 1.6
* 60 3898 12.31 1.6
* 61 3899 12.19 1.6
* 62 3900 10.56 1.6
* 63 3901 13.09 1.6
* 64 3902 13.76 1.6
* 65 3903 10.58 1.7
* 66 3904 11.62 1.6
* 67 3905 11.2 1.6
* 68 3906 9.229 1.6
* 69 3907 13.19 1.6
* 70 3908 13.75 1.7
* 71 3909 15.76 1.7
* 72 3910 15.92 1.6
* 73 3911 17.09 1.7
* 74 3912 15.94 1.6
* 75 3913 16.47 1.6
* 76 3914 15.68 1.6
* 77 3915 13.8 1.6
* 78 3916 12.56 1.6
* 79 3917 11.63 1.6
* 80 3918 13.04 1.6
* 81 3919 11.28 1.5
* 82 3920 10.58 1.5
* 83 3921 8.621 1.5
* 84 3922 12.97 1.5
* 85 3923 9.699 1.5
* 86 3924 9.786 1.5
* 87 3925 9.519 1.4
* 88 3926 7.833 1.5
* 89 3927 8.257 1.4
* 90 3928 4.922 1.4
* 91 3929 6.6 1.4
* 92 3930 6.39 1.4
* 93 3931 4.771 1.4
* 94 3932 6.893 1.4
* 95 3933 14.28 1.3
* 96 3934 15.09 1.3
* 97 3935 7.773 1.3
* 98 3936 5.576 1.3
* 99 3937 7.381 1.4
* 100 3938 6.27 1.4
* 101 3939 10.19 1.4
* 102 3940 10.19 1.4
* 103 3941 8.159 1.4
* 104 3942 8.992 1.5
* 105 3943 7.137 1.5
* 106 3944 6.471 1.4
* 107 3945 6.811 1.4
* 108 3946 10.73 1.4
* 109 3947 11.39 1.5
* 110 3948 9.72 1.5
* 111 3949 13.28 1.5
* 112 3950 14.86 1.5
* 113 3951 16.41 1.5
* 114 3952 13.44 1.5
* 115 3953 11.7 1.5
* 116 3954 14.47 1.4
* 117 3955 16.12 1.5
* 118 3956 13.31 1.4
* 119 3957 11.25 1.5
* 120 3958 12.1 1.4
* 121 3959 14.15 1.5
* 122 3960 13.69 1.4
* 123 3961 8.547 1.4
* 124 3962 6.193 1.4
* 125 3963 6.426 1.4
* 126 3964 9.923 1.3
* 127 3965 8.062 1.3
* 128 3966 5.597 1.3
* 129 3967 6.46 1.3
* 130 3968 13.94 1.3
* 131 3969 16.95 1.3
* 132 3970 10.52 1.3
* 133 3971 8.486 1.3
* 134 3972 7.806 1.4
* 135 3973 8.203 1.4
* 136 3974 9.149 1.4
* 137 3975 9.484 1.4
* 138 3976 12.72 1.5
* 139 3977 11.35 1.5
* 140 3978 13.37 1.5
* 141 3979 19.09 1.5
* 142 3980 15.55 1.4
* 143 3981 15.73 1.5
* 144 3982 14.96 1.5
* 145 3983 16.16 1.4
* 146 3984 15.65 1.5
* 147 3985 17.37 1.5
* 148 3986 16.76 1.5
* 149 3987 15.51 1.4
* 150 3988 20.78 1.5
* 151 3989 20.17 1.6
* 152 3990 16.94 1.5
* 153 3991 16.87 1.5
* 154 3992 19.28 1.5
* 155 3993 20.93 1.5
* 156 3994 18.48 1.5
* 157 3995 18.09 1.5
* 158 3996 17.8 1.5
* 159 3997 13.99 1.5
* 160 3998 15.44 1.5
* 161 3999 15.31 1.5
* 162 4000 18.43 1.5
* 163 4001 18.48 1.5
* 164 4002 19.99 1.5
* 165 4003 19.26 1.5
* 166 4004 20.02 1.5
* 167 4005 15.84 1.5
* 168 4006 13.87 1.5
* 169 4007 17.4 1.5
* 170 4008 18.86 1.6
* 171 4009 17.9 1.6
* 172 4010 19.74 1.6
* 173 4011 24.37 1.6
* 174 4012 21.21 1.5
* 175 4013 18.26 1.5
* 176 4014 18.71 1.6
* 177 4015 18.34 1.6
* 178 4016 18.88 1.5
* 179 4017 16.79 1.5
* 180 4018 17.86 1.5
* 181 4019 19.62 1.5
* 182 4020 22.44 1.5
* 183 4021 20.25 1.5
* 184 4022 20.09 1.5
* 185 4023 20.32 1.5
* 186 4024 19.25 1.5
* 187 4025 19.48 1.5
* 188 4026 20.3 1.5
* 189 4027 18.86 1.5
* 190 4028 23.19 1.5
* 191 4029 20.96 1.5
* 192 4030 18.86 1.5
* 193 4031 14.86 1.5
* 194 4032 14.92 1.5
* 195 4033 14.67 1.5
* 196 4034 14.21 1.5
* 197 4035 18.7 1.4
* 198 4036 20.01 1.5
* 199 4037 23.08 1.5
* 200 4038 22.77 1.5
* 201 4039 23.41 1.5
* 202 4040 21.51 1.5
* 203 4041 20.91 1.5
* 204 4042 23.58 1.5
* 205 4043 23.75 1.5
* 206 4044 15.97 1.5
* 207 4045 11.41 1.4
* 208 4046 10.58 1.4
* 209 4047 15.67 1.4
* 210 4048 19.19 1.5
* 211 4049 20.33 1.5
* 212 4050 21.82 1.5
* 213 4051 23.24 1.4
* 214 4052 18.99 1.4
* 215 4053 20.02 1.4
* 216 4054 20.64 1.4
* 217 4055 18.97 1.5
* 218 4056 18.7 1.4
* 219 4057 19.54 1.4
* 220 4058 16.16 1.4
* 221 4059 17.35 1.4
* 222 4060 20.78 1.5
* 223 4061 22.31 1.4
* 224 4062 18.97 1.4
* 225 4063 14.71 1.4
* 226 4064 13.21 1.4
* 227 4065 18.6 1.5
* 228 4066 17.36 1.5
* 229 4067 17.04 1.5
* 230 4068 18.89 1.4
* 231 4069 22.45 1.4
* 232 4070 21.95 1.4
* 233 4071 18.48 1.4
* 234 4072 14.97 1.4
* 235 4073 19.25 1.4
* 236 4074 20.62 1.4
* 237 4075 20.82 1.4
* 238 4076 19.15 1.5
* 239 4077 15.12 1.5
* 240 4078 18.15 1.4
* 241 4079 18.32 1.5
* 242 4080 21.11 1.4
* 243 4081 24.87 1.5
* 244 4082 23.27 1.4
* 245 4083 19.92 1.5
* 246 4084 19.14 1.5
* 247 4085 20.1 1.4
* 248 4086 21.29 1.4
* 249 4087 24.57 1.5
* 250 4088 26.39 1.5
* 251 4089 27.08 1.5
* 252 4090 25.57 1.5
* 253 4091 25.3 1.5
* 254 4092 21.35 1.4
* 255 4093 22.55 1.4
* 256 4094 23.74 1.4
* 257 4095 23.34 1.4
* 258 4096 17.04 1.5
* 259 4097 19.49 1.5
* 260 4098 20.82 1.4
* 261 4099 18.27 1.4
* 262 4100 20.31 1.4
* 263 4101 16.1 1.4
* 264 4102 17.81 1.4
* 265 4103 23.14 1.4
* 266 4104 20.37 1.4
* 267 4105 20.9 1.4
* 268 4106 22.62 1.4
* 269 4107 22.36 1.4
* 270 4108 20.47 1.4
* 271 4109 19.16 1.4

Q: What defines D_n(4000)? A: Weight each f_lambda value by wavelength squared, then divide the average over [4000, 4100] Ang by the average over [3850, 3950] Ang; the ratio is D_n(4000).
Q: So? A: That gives 1.99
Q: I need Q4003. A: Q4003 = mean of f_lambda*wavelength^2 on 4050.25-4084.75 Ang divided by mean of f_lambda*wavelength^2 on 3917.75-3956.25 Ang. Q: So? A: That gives 2.06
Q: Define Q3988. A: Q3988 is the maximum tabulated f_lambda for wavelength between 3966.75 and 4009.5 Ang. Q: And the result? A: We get 20.93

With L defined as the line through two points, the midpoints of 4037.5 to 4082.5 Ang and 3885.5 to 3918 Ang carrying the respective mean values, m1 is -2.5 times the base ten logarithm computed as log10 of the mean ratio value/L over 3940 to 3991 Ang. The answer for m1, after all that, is 0.24 mag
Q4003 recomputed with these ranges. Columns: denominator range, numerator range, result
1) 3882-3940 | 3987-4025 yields 1.76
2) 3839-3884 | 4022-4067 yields 2.03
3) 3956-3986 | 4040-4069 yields 1.65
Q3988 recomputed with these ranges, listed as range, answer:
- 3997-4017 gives 24.37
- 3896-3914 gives 17.09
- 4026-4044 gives 23.75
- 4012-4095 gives 27.08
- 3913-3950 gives 16.47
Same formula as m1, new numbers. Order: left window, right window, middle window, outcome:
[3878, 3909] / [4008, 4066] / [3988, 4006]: -0.059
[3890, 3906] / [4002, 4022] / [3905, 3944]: 0.263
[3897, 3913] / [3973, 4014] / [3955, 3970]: 0.413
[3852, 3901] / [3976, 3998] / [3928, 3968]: 0.426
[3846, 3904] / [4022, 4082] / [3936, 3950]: 0.472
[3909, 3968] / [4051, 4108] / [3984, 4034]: -0.196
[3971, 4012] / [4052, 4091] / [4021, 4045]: -0.076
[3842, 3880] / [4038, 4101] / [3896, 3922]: -0.030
